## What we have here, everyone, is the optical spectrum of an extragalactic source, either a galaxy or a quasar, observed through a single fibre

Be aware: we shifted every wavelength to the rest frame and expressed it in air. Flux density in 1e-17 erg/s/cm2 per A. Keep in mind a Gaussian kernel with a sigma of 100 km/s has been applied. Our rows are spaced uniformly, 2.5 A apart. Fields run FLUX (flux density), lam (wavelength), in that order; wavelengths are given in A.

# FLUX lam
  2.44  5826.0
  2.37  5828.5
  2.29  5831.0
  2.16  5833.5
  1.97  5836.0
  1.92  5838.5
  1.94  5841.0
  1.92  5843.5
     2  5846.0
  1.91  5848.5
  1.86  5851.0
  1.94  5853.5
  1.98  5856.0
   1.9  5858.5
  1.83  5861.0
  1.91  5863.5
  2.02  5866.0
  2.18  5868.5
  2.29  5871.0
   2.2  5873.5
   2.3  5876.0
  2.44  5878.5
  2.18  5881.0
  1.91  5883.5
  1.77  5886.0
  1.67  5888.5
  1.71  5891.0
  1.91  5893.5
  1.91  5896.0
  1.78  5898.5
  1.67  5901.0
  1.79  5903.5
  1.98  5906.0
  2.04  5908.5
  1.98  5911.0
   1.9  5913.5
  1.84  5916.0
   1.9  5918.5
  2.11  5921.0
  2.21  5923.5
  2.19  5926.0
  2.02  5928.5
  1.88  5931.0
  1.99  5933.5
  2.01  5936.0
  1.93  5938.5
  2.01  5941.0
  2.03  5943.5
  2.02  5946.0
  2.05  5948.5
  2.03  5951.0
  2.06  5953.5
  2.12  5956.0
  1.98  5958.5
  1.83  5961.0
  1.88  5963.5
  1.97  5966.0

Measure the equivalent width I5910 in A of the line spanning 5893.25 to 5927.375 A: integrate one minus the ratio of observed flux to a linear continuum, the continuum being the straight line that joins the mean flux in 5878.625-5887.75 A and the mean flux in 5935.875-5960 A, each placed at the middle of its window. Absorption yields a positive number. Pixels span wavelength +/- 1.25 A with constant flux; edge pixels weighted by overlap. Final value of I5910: 1.1 A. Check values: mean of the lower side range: 2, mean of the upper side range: 2.02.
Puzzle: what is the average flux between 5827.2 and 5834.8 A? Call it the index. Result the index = 2.27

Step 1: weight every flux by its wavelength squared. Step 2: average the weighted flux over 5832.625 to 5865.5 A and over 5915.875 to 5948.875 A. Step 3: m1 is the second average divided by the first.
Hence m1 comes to 1.07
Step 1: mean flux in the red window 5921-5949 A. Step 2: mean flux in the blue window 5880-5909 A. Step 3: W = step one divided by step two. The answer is 1.1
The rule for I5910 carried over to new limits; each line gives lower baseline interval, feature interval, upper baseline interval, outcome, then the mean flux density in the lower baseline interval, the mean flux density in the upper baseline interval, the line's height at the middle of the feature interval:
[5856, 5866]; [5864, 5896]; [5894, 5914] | -2.4 A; 1.91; 1.88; 1.9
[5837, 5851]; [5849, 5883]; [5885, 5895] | -4.1 A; 1.93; 1.77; 1.85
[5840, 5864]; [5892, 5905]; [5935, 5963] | 1.0 A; 1.92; 2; 1.96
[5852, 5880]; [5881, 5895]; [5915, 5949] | 1.6 A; 2.09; 2.01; 2.06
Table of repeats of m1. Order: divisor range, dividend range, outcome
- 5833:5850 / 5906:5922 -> 1.02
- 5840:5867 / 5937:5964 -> 1.07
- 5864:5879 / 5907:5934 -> 0.92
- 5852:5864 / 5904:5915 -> 1.04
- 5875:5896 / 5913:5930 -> 1.04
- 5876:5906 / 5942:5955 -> 1.09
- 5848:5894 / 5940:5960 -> 1.05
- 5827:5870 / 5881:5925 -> 0.96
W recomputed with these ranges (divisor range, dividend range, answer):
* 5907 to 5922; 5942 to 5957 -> 1.05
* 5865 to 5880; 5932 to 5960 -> 0.90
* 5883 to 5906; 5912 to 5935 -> 1.12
